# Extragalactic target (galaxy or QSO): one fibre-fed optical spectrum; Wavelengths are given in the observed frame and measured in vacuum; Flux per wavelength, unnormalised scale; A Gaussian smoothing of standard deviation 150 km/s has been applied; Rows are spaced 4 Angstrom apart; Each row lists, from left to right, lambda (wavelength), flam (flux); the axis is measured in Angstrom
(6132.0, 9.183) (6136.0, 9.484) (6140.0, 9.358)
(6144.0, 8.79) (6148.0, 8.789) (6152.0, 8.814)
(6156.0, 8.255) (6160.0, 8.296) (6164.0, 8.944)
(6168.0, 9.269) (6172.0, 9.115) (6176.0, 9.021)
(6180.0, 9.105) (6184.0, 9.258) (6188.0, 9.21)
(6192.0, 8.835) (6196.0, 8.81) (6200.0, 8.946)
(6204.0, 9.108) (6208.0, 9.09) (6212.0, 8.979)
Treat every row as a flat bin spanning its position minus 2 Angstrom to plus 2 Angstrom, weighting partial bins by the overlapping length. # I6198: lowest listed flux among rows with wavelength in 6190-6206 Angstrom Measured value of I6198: 8.81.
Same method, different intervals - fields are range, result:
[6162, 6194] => 8.835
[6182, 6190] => 9.21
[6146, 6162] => 8.255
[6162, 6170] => 8.944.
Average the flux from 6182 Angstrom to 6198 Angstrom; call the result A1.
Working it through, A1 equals 9.03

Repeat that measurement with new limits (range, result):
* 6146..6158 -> 8.62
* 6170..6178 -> 9.07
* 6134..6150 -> 9.11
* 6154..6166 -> 8.5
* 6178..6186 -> 9.18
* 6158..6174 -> 8.91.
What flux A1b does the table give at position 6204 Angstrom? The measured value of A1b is 9.108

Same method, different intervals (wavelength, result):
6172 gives 9.115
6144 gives 8.79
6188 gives 9.21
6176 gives 9.021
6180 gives 9.105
